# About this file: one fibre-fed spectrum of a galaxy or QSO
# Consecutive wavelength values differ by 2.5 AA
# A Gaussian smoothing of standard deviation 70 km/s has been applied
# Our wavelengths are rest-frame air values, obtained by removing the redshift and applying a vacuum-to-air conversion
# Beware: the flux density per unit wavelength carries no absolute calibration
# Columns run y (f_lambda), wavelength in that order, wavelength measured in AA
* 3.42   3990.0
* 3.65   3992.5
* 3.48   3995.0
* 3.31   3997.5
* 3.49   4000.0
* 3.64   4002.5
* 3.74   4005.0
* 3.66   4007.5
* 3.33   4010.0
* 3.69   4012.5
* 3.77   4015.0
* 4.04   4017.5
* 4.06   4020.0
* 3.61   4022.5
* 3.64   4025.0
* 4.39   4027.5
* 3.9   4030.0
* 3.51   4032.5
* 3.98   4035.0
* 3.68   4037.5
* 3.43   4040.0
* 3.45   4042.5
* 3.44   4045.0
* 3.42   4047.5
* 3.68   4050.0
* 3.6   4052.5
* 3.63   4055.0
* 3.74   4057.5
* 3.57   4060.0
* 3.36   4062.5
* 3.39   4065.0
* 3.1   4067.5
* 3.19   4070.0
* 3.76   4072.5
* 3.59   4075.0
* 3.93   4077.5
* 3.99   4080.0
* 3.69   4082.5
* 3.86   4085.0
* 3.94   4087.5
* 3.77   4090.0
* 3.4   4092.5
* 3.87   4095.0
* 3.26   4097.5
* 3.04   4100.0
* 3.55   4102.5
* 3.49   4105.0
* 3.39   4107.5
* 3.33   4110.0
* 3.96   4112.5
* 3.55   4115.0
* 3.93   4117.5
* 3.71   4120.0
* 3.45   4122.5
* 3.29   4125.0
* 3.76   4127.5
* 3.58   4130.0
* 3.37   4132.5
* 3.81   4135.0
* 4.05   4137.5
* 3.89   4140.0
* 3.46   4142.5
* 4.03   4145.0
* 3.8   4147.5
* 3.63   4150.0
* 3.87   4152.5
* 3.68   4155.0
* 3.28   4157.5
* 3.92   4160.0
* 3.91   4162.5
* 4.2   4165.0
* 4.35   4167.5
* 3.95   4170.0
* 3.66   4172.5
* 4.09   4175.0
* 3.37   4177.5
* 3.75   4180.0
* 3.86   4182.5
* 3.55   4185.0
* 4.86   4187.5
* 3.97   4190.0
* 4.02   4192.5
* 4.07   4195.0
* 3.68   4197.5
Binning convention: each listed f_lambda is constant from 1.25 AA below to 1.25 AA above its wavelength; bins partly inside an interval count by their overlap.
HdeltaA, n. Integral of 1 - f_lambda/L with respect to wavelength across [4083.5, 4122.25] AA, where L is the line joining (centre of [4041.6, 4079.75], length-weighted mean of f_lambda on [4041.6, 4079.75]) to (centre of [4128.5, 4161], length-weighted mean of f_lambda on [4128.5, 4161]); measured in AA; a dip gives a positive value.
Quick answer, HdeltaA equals 0.30 AA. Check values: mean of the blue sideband 3.54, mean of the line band 3.6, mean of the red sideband 3.72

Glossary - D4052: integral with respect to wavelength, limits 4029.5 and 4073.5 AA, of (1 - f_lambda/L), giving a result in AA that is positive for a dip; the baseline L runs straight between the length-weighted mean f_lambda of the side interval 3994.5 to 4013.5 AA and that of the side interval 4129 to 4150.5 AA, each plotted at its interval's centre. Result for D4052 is 0.9 AA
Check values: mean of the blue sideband 3.54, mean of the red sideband 3.74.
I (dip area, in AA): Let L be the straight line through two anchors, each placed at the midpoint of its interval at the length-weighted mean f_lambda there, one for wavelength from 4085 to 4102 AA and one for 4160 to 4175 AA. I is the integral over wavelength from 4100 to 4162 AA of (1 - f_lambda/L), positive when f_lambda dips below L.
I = 2.38 AA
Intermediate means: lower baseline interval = 3.57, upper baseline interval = 4.01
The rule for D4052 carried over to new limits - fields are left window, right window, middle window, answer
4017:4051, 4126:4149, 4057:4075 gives 1.4 AA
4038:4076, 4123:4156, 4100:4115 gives 0.5 AA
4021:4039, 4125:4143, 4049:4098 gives 1.8 AA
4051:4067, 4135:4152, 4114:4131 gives 0.6 AA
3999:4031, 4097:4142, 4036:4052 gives 0.8 AA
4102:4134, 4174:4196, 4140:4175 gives -0.4 AA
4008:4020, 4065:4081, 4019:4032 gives -0.7 AA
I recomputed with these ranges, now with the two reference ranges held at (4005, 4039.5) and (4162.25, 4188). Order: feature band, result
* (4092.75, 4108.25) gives 1.7 AA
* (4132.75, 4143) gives 0.3 AA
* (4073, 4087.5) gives 0.1 AA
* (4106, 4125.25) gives 1.4 AA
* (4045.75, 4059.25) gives 0.7 AA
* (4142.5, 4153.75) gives 0.3 AA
